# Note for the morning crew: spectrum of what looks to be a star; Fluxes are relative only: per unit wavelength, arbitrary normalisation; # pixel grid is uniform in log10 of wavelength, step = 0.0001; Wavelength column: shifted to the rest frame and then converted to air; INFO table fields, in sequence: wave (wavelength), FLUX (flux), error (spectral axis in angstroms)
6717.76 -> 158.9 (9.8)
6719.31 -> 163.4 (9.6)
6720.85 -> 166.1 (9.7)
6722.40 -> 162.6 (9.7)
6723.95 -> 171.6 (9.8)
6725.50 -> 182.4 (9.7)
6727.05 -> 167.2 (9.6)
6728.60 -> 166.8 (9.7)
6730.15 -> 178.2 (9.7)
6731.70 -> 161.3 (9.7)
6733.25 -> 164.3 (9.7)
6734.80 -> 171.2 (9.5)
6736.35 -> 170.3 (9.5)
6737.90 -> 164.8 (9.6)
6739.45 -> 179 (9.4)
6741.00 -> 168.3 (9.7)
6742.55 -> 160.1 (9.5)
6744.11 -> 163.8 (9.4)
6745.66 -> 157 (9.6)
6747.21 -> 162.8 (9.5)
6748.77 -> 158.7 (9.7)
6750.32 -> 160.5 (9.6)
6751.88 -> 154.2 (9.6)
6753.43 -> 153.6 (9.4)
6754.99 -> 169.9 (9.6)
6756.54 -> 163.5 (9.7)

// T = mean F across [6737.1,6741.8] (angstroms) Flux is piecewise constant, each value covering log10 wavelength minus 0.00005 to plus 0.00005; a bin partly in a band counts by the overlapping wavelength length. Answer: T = 171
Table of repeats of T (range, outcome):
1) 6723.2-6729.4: 172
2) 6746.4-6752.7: 159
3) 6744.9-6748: 160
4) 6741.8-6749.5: 160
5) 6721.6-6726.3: 172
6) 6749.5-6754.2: 156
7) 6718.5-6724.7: 166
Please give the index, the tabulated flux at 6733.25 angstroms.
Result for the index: 164.3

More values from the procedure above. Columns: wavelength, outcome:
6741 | 168.3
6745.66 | 157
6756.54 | 163.5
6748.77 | 158.7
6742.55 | 160.1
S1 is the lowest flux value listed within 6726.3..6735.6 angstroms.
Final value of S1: 161.3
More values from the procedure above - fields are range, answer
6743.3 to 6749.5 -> 157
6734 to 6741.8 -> 164.8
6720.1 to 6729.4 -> 162.6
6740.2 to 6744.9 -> 160.1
